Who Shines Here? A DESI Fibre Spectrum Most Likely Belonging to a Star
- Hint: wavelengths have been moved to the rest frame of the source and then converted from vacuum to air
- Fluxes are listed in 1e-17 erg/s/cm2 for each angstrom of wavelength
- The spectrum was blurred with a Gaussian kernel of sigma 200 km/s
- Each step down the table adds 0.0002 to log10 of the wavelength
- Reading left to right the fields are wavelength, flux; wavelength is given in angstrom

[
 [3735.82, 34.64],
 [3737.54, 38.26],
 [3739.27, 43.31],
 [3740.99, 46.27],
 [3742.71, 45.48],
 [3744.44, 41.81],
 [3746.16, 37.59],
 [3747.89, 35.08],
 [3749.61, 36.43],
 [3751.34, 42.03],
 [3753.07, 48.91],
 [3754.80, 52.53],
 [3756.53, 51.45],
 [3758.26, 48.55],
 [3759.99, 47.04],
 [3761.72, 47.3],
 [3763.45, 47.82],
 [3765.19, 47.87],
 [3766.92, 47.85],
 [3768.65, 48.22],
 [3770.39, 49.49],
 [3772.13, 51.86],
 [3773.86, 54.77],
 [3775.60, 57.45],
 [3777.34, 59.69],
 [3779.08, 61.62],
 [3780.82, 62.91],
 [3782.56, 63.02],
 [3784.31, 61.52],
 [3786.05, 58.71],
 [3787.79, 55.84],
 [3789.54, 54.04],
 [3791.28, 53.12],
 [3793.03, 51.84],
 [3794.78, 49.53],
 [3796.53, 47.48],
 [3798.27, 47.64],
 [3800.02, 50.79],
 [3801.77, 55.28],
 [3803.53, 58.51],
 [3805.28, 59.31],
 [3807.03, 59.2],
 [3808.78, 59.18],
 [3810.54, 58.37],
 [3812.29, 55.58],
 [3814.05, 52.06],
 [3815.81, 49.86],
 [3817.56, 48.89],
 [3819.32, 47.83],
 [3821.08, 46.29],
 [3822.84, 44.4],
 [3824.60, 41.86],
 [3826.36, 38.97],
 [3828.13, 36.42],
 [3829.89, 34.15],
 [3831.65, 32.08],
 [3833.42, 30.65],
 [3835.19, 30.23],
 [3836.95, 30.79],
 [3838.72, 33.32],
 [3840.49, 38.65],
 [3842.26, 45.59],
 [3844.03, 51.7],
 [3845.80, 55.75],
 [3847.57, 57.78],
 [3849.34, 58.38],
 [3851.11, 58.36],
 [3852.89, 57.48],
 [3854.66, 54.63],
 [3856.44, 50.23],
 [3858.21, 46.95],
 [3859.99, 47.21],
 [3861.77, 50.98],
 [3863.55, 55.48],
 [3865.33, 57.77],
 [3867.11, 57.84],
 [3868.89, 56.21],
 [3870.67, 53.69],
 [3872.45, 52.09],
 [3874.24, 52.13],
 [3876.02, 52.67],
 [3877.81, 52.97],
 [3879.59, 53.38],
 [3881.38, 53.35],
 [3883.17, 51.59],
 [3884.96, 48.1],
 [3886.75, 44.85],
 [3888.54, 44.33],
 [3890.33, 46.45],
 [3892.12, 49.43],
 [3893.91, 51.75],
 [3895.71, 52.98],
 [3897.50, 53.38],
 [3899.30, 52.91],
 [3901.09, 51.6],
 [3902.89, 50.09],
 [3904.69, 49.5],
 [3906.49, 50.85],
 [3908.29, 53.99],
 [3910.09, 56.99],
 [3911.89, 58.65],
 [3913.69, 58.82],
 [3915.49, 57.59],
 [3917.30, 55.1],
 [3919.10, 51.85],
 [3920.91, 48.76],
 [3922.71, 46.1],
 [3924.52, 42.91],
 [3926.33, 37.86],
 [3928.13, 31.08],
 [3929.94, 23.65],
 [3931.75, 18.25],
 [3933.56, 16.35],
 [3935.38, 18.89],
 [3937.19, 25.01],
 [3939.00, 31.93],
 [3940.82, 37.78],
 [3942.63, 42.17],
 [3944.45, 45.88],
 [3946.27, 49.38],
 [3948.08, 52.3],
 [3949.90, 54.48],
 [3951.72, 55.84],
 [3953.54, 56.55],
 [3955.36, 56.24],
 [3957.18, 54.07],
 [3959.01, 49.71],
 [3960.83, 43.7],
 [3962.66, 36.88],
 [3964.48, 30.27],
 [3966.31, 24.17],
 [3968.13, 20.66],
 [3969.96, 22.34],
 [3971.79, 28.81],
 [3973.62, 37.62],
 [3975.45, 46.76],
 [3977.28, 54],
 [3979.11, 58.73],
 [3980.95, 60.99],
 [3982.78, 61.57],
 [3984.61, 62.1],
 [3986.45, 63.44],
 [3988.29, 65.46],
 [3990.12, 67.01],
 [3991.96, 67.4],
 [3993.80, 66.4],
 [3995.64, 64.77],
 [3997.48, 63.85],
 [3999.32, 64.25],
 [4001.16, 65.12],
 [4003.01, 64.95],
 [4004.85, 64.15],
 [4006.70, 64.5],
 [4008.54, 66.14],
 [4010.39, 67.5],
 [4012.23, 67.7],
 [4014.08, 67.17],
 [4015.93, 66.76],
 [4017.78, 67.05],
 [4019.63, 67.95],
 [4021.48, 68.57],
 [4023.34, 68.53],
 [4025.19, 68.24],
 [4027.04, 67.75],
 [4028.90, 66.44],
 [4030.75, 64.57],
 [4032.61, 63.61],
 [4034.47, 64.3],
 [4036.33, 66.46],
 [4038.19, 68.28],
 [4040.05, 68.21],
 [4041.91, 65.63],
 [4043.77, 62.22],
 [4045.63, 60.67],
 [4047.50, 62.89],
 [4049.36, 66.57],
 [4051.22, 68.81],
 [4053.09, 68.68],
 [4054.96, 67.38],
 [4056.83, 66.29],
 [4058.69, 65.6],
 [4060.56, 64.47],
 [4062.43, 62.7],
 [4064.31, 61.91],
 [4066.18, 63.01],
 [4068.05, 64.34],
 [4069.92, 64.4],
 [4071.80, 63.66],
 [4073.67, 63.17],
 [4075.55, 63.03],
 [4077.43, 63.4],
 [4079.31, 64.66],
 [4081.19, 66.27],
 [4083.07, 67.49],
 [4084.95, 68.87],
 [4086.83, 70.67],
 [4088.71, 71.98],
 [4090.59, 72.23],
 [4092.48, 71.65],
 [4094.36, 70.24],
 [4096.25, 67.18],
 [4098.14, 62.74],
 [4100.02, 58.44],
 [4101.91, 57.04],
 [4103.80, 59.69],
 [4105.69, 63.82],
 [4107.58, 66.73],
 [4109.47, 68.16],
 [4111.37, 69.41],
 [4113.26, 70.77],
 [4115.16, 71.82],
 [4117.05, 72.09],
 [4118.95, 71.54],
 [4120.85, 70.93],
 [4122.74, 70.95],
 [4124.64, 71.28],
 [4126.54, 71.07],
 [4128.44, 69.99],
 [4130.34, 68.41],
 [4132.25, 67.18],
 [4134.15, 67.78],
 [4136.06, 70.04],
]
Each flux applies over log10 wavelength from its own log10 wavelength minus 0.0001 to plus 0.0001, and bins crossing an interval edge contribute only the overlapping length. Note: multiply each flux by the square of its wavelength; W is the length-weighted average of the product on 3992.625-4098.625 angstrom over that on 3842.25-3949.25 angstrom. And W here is 1.48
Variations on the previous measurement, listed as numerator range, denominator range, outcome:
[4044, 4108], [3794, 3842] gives 1.63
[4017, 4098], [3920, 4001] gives 1.51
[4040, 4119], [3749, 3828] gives 1.48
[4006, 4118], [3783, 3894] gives 1.49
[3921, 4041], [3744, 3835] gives 1.18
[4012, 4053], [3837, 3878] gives 1.40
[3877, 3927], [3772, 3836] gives 1.06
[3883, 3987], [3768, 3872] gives 0.95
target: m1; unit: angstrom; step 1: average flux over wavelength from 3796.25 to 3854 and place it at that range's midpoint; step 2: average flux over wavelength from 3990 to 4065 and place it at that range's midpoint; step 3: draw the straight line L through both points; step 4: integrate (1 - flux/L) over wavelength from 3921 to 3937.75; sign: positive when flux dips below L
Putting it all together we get 7.9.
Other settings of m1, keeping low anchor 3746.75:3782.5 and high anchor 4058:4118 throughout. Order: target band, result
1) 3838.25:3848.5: 1.2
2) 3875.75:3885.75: 0.7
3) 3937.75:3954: 3.4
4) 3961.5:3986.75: 7.3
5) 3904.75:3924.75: 1.5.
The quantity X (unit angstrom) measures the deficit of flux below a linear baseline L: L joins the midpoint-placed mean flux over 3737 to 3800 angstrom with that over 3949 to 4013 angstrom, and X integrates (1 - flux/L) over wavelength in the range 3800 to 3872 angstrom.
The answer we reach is 3.25 angstrom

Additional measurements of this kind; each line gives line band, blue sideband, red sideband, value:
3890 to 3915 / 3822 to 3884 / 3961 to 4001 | -1.9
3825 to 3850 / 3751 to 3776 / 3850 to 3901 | 5.1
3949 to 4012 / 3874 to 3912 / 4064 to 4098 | 4.9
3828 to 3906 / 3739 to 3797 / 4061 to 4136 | 9.1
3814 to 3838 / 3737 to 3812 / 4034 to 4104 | 6.2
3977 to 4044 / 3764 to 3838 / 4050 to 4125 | -3.4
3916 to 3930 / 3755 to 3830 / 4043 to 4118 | 3.5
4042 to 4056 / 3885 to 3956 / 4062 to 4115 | -1.0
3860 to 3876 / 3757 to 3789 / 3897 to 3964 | -1.8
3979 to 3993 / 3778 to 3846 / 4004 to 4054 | -0.2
